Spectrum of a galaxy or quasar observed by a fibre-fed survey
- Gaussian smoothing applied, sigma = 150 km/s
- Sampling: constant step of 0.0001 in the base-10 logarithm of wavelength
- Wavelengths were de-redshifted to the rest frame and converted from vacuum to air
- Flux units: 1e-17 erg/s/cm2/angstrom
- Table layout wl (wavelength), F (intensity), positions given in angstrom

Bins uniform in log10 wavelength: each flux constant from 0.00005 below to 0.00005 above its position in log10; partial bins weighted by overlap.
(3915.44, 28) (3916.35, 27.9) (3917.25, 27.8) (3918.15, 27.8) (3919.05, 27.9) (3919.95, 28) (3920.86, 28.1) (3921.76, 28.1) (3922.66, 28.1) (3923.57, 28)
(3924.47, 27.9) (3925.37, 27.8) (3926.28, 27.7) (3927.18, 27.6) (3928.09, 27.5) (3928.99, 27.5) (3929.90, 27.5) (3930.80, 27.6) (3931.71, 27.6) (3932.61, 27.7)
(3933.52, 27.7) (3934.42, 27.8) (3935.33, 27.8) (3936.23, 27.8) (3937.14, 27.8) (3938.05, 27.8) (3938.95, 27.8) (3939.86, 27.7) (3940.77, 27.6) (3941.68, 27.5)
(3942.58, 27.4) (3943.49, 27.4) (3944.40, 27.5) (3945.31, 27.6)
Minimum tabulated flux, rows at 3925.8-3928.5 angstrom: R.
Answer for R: 27.5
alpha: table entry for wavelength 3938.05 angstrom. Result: 27.8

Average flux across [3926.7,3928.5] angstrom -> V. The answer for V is 27.5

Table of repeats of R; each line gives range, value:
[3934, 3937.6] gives 27.8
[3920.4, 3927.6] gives 27.6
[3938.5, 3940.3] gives 27.7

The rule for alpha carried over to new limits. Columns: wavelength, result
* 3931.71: 27.6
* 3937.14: 27.8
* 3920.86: 28.1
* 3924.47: 27.9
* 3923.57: 28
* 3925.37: 27.8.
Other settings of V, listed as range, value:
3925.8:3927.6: 27.6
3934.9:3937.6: 27.8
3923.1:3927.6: 27.8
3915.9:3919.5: 27.9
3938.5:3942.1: 27.6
